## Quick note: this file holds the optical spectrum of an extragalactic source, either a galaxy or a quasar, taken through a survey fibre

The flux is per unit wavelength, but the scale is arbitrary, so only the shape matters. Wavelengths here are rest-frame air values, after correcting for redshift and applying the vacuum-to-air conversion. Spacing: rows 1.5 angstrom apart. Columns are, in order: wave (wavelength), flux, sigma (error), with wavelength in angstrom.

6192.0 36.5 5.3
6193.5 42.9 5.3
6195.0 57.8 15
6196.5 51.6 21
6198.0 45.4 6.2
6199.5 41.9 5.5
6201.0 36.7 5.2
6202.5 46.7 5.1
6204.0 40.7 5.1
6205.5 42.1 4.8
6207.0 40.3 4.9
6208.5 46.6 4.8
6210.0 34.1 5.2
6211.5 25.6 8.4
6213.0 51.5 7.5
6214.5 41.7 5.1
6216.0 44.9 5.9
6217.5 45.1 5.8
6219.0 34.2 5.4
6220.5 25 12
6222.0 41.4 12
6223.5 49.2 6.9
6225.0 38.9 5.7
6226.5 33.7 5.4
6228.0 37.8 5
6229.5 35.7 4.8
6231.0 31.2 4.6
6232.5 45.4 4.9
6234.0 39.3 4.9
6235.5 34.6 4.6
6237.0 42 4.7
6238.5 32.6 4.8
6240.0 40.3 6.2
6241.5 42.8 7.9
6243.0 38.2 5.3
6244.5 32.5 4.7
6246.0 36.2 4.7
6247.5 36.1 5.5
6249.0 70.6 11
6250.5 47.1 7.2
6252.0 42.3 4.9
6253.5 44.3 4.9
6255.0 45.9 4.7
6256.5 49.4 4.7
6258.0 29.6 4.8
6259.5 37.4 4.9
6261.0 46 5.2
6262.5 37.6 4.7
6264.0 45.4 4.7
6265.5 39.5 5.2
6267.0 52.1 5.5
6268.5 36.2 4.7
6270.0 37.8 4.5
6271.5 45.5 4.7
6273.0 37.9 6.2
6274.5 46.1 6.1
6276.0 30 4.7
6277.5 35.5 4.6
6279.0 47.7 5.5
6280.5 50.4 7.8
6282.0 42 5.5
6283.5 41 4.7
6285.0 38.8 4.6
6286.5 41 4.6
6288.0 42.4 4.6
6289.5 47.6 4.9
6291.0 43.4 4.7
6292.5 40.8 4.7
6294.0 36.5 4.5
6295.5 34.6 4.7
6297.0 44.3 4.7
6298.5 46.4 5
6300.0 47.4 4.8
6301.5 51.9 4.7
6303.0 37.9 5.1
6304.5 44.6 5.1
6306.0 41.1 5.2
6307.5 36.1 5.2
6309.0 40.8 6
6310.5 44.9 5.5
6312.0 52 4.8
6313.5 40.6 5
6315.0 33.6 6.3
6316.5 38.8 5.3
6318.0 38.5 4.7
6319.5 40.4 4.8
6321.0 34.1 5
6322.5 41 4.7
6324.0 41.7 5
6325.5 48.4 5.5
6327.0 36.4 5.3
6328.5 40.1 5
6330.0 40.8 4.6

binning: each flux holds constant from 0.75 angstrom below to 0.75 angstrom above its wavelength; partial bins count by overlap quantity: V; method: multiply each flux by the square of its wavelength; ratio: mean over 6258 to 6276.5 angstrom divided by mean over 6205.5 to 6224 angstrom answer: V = 1.04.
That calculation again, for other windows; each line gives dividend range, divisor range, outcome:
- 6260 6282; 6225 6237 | 1.14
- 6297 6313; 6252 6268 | 1.05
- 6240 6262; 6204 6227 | 1.08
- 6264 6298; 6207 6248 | 1.10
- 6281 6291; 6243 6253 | 0.98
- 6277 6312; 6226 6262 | 1.07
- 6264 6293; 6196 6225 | 1.04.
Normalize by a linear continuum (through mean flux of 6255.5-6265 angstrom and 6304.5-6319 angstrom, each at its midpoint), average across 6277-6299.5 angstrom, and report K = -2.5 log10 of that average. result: -0.04 mag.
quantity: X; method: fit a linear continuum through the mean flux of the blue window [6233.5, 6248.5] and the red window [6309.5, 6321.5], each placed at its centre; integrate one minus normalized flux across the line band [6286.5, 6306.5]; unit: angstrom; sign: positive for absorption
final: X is -1.55 angstrom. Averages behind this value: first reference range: 38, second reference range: 40.5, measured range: 42.9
